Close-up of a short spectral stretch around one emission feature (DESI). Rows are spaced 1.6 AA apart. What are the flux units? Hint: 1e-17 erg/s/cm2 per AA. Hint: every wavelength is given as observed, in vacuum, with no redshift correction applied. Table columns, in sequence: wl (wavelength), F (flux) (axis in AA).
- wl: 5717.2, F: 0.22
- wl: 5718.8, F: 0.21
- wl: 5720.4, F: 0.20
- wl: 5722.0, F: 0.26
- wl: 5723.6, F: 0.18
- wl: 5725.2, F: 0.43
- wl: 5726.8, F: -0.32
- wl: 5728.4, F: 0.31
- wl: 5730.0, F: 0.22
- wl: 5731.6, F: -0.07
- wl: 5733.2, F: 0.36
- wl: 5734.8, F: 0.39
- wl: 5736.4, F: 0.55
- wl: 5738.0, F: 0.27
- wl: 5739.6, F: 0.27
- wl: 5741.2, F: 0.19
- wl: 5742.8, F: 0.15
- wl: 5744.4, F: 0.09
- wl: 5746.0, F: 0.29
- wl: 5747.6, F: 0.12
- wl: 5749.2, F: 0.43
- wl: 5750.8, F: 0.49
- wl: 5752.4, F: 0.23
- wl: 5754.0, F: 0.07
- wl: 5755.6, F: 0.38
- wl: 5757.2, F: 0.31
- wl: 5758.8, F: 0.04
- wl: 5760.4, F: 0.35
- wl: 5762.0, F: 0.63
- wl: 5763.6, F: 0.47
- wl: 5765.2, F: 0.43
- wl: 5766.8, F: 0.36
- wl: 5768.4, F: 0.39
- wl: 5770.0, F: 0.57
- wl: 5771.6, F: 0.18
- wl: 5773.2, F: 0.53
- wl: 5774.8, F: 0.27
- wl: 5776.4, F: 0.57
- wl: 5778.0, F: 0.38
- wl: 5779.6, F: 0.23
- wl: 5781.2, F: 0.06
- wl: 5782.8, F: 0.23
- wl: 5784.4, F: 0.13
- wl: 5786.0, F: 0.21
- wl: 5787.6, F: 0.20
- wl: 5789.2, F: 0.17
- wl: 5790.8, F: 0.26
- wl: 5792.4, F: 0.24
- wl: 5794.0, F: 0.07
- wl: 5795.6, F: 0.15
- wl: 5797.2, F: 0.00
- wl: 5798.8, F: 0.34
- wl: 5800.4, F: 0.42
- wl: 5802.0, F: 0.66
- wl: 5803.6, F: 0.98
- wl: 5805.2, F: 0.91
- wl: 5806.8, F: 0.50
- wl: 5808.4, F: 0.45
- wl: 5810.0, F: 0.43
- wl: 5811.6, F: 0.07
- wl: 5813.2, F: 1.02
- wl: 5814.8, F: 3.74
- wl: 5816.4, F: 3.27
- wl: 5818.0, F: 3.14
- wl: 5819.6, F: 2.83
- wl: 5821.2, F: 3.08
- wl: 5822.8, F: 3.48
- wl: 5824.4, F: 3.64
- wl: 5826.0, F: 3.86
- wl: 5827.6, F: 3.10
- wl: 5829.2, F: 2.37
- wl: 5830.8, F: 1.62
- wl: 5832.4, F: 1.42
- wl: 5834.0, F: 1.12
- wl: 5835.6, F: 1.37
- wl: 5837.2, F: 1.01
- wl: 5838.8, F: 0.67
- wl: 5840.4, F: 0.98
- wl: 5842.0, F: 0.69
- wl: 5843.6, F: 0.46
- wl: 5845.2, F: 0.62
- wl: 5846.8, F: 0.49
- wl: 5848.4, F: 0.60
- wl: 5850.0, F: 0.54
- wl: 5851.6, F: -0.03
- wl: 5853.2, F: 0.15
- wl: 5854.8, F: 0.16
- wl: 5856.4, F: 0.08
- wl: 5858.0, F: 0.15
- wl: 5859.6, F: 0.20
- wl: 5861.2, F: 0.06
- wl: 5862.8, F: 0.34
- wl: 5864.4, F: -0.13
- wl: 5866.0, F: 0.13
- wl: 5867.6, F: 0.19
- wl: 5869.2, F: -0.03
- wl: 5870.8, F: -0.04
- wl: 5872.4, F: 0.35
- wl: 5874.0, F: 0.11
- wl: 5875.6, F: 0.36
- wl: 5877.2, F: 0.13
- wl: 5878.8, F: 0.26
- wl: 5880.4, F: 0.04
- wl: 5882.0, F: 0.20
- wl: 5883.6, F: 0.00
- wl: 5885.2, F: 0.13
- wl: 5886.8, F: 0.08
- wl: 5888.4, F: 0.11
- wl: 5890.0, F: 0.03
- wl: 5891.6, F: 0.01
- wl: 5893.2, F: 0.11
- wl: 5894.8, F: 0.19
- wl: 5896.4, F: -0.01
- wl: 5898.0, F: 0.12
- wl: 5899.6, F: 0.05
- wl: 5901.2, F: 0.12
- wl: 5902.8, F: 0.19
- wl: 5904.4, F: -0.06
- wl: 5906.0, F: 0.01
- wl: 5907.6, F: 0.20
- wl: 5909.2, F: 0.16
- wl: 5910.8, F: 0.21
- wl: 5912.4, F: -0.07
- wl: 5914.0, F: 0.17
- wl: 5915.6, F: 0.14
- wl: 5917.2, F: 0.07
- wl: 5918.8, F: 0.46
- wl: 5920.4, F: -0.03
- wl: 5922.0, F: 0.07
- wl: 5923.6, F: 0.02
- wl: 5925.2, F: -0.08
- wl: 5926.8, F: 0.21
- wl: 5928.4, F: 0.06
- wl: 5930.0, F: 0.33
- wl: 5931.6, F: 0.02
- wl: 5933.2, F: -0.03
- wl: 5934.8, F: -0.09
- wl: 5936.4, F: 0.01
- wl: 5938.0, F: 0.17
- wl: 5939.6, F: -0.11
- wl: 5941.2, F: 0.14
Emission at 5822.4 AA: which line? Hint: C IV 1549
